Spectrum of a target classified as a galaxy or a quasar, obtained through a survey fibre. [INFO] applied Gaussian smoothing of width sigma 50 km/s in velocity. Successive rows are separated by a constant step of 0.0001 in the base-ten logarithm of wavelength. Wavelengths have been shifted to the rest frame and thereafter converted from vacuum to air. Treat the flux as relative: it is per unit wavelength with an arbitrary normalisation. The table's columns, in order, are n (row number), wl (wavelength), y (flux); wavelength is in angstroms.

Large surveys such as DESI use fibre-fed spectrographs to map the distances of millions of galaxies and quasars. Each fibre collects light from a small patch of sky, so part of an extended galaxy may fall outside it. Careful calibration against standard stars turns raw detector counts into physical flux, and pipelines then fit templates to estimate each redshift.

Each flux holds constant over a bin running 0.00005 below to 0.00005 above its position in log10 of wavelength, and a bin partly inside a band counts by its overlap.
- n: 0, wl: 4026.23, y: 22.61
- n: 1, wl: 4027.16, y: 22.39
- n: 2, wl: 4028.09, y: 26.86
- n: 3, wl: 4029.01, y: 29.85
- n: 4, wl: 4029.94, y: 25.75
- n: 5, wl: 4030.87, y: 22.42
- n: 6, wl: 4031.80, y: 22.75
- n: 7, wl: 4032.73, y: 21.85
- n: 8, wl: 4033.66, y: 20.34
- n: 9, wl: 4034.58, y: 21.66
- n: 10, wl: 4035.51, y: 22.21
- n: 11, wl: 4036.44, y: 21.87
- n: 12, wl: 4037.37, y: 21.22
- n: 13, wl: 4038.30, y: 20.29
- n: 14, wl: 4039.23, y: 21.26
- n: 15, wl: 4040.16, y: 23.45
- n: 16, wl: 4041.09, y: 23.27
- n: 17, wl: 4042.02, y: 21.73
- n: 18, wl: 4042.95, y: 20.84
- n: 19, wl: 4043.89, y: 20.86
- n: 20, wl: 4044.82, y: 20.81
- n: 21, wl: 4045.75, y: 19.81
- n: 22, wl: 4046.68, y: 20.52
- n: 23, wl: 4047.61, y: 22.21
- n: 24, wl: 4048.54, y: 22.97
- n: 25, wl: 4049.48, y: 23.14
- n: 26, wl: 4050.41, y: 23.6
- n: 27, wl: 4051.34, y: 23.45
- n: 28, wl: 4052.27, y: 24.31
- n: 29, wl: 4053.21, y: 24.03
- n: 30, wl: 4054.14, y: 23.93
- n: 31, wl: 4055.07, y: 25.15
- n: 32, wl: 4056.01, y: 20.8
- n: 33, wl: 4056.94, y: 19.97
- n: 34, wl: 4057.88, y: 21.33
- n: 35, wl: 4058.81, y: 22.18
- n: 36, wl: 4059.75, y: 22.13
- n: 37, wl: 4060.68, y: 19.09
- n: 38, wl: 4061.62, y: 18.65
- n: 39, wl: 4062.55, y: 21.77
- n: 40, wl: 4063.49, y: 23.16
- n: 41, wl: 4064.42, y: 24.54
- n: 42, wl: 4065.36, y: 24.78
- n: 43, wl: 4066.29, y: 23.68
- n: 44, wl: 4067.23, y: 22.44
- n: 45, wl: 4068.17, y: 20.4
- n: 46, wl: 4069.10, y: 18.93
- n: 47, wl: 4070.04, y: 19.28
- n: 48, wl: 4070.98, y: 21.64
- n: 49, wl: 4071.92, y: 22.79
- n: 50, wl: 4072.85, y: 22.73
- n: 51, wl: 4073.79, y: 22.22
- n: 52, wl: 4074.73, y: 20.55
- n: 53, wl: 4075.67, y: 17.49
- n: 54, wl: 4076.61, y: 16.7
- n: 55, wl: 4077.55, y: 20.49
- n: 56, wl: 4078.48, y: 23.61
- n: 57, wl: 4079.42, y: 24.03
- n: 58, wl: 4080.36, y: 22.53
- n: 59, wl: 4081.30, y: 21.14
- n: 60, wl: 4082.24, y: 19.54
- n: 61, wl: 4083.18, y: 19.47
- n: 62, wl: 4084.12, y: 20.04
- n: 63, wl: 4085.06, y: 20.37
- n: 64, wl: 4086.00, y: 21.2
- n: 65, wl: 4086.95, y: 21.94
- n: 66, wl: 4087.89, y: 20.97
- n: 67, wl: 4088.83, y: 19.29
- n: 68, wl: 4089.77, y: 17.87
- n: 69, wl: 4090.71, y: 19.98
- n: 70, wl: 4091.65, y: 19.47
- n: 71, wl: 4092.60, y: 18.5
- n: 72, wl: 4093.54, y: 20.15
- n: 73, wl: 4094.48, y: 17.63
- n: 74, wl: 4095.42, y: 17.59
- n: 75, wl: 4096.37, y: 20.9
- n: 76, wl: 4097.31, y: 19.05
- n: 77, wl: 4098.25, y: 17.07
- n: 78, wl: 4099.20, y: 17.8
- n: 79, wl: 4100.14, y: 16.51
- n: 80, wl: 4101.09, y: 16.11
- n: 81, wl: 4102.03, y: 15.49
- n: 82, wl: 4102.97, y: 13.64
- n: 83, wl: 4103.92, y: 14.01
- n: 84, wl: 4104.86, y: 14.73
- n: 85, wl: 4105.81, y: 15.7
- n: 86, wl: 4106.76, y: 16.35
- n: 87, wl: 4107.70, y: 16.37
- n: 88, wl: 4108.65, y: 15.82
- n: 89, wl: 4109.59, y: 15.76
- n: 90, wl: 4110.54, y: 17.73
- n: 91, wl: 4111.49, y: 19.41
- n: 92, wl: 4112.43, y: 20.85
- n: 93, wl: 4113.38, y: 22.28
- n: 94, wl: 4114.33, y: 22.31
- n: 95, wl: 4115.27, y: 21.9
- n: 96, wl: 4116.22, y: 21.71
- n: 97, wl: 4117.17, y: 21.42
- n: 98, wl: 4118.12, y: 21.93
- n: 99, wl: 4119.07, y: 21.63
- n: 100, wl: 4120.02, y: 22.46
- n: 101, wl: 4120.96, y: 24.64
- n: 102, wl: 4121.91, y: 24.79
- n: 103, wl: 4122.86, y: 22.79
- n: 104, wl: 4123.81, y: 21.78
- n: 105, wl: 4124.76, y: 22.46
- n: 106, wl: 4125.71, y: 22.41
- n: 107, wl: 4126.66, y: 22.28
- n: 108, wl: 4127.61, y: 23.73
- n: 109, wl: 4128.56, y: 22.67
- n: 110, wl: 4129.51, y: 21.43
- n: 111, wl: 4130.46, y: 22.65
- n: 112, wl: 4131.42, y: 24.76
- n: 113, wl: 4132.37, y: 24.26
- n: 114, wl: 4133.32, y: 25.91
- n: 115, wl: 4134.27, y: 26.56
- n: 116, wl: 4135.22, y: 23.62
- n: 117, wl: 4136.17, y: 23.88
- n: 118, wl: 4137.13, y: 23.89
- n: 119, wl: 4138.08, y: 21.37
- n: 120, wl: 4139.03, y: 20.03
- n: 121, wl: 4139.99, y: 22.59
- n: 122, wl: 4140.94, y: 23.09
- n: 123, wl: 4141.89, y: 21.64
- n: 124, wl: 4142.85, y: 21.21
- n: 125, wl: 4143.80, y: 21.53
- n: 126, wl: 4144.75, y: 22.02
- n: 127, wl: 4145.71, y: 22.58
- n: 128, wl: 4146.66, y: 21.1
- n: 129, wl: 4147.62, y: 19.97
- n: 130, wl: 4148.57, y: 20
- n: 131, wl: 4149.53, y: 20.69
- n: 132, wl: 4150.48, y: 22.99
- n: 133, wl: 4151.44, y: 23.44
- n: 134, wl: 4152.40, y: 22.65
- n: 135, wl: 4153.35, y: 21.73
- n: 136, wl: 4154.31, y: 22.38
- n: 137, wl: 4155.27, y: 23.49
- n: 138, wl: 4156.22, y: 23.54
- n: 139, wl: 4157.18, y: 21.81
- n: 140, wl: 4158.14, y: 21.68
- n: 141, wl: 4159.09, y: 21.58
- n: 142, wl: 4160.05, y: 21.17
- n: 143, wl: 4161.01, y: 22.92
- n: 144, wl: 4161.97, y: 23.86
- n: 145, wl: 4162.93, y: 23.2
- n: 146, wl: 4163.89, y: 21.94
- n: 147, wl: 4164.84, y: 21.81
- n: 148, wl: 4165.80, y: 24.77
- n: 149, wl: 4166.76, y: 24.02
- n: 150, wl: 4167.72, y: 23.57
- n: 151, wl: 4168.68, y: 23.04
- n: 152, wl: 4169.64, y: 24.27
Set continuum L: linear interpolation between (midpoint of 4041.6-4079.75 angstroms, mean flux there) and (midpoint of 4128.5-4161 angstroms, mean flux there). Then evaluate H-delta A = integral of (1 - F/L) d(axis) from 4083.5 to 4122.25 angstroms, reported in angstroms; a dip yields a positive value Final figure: 5.3 angstroms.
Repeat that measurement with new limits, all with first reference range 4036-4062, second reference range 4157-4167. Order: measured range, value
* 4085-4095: 1.1 angstroms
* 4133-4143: -0.3 angstroms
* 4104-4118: 2.3 angstroms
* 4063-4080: 0.3 angstroms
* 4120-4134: -0.6 angstroms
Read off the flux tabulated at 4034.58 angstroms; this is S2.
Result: 21.66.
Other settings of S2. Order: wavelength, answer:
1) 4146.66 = 21.1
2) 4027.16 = 22.39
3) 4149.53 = 20.69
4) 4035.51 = 22.21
